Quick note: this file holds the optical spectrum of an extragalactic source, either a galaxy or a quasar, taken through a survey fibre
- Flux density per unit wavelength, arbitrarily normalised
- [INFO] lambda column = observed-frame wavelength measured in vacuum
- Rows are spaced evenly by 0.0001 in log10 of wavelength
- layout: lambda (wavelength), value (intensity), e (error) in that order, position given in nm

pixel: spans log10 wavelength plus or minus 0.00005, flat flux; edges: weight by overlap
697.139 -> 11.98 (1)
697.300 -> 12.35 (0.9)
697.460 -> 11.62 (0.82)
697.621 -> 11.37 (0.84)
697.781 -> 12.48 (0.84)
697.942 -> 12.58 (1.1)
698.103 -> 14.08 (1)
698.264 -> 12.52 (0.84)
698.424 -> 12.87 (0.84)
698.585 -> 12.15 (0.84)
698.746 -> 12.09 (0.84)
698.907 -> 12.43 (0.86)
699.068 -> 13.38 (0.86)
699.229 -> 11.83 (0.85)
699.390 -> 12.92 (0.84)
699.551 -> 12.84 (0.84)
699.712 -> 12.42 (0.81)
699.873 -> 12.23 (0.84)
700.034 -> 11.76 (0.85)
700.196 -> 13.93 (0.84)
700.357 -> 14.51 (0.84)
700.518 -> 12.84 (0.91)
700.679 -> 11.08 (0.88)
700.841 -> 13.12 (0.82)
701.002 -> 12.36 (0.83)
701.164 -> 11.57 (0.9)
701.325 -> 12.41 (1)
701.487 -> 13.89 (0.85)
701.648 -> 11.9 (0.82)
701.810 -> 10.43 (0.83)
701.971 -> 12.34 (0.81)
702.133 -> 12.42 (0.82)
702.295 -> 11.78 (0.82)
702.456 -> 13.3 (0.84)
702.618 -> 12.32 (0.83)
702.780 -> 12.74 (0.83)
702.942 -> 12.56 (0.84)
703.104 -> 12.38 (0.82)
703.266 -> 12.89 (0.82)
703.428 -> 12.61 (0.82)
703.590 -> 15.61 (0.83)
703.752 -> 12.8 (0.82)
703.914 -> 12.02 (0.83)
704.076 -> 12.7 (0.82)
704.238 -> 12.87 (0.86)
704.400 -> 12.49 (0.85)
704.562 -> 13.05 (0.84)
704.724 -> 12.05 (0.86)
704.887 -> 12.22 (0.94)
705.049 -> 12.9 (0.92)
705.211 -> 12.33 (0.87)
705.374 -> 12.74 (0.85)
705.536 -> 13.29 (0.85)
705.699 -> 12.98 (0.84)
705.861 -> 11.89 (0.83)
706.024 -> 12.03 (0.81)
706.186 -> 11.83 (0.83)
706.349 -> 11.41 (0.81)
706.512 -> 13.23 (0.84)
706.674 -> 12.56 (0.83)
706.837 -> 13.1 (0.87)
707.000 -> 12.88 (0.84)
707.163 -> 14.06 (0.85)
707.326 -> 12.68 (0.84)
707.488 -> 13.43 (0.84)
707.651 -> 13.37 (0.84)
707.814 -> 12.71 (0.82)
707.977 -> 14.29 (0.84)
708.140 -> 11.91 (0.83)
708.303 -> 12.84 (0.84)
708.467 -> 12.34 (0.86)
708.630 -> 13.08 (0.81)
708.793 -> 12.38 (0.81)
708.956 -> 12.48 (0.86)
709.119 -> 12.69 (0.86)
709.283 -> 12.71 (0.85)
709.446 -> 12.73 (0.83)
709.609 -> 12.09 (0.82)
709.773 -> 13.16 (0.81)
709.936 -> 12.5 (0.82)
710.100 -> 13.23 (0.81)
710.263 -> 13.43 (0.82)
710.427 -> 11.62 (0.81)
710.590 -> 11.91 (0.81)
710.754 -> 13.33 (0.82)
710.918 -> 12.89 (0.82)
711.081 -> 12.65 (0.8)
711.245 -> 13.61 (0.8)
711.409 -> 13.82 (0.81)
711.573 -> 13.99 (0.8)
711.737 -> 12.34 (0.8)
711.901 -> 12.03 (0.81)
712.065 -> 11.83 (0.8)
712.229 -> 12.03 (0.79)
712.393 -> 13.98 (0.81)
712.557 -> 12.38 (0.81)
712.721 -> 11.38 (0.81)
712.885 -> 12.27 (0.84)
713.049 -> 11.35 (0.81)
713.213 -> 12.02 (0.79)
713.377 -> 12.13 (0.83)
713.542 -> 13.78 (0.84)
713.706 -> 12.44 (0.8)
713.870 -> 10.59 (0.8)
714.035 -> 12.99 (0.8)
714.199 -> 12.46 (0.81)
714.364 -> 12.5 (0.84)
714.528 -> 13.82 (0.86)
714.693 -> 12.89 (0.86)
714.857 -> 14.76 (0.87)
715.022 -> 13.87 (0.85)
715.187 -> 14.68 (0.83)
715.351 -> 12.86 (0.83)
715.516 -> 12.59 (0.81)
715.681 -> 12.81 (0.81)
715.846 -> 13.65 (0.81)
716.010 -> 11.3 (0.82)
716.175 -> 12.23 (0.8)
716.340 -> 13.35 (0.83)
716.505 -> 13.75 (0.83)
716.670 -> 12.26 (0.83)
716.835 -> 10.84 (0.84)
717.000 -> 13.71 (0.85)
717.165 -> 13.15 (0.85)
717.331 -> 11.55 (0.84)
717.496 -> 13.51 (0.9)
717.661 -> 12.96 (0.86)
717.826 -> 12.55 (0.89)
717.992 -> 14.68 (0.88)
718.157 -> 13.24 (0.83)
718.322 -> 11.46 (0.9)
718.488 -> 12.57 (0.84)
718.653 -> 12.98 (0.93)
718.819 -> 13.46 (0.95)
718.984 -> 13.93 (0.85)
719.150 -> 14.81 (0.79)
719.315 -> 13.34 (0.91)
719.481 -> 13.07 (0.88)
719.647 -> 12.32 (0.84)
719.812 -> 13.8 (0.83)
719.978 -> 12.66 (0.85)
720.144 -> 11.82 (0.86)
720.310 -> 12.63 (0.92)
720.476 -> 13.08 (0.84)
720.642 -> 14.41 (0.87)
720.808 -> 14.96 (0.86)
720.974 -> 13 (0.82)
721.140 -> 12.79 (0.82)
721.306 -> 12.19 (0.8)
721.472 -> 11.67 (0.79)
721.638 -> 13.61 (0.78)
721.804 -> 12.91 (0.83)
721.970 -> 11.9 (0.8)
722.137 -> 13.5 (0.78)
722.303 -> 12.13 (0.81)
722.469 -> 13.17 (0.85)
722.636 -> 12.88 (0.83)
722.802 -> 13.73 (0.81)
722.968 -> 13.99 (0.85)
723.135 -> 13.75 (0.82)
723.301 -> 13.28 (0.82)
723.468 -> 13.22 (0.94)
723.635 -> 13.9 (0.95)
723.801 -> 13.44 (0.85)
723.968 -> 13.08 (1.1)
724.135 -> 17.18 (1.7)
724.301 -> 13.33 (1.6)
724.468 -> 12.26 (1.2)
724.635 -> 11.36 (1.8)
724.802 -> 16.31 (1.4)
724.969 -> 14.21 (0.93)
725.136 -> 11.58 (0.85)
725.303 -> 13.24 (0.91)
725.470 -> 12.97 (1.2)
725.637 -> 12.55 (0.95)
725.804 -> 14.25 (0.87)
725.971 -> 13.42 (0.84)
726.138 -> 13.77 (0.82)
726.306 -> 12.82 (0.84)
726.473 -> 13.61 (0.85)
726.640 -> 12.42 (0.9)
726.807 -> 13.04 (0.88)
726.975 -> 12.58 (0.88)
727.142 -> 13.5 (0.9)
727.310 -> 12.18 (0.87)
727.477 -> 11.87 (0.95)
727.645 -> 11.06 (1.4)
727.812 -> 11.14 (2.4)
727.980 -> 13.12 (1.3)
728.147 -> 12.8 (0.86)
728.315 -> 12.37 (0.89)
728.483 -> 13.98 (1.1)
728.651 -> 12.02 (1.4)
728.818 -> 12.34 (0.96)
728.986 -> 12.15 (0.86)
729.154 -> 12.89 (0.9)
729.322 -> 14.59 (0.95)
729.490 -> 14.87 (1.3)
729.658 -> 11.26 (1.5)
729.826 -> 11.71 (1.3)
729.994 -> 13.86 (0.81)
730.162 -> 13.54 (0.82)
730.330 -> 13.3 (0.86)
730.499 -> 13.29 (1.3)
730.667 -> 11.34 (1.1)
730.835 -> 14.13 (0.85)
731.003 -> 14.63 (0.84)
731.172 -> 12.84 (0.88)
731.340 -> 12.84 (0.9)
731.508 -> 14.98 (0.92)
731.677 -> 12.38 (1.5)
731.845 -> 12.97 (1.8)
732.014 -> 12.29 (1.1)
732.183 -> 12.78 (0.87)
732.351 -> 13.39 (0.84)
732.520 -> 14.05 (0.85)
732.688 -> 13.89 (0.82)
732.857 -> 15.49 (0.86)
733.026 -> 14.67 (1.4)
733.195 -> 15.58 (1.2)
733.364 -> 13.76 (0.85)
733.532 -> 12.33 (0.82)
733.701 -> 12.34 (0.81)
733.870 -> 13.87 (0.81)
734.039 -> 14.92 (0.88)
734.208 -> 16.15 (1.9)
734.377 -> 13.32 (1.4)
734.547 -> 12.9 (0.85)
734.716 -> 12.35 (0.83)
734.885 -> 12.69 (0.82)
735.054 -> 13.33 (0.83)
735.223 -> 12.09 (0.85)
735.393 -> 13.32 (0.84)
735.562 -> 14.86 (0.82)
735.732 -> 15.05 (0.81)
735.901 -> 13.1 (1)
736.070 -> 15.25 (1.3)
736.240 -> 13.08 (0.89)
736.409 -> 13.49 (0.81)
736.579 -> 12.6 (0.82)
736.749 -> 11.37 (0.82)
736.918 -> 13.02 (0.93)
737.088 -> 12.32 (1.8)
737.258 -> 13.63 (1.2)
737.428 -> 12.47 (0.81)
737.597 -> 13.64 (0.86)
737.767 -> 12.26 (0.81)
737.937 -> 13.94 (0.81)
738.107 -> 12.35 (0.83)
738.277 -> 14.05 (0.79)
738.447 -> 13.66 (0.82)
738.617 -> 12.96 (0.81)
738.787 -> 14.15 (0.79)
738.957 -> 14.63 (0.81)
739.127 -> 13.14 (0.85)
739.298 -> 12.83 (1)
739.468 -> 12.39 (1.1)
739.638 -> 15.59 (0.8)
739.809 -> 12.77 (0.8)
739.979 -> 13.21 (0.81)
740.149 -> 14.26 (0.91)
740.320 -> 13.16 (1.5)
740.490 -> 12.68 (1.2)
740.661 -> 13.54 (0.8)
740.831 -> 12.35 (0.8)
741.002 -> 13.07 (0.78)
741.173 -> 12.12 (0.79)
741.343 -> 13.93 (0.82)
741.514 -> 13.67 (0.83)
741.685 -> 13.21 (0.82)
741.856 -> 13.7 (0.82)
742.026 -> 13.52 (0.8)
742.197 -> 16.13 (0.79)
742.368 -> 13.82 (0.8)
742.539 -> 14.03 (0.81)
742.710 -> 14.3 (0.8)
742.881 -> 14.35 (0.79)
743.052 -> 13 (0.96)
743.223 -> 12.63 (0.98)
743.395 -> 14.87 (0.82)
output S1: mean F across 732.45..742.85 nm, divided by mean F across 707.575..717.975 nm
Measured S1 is 1.06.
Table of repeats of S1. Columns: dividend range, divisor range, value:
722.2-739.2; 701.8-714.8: 1.05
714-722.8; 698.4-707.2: 1.03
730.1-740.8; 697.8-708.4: 1.06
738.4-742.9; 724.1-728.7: 1.05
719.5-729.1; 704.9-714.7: 1.03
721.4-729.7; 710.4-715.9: 1.02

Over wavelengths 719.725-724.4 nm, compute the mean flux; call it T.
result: 13.3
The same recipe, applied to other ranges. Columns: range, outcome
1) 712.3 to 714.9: 12.6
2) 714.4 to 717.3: 13.1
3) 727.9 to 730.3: 13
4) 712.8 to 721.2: 13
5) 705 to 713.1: 12.7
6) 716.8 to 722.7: 13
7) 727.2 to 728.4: 12.1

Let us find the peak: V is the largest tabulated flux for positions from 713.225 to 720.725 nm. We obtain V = 14.81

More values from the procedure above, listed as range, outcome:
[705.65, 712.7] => 14.29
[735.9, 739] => 15.25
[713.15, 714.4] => 13.78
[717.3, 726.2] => 17.18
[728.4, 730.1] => 14.87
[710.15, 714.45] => 13.99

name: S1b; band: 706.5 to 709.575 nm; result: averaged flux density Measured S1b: 12.9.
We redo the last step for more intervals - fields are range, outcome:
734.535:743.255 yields 13.4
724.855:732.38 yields 13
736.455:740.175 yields 13.2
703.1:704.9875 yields 12.8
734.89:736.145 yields 13.8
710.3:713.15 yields 12.6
